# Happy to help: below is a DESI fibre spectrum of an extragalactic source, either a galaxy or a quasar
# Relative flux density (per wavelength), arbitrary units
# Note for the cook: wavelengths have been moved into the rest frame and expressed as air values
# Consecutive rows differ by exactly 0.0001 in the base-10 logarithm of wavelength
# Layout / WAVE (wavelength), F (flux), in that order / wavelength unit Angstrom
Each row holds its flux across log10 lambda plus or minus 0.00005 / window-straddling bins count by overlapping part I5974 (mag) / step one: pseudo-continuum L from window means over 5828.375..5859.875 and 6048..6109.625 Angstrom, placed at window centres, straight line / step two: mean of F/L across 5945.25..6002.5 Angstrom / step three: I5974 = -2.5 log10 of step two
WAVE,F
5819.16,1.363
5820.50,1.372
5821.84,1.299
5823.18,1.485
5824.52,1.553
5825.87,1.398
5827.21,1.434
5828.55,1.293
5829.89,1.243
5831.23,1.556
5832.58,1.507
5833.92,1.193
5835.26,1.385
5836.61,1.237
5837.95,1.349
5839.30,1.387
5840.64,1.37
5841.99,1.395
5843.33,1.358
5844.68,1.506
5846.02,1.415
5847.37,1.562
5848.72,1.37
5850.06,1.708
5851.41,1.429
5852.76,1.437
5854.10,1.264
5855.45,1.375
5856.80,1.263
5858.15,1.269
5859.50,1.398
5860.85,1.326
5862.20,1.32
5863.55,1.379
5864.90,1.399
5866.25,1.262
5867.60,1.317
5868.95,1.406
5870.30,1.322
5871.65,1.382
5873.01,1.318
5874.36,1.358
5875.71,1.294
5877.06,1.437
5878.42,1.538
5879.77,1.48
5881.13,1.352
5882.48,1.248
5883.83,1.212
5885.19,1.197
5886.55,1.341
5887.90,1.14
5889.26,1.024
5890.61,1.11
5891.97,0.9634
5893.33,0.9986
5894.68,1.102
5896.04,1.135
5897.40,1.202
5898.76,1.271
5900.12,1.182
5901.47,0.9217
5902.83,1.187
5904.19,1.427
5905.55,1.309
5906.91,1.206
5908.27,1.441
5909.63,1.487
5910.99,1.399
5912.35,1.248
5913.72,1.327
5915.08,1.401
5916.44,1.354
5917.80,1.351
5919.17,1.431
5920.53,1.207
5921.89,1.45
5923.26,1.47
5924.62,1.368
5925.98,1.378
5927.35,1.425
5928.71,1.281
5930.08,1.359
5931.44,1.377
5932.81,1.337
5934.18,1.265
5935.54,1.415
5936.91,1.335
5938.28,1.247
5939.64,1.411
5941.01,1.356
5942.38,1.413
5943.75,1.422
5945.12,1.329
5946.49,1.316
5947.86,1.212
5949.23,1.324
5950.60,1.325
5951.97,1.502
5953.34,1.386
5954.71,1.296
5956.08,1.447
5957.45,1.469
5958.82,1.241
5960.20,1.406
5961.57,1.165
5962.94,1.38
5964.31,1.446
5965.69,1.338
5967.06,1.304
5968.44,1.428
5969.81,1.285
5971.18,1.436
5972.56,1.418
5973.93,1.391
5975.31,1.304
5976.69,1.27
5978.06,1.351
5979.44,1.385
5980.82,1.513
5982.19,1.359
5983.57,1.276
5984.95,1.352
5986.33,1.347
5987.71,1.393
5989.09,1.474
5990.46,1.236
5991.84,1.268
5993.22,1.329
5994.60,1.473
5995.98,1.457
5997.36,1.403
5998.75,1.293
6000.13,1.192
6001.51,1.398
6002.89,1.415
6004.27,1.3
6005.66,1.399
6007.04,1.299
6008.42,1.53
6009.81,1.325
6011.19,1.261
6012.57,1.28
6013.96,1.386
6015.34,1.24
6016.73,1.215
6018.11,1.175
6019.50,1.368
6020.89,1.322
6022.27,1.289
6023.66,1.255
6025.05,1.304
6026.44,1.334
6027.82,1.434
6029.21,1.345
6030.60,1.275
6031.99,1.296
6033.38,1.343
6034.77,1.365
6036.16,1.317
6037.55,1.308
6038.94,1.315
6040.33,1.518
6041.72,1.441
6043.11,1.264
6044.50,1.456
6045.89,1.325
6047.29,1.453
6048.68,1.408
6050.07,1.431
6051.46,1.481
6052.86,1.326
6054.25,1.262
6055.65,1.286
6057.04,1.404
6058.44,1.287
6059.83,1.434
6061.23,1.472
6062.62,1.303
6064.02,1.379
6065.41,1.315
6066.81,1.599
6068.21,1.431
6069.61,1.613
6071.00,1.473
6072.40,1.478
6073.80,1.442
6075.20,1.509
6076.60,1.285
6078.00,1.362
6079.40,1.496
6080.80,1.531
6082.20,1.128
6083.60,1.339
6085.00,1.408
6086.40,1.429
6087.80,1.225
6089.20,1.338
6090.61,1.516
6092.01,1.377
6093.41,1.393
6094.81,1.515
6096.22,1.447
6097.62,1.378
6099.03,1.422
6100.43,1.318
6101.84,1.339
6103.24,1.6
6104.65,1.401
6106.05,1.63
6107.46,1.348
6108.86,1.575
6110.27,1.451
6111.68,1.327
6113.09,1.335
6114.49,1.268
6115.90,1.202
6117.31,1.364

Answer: 0.04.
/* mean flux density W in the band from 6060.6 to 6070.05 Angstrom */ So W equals 1.44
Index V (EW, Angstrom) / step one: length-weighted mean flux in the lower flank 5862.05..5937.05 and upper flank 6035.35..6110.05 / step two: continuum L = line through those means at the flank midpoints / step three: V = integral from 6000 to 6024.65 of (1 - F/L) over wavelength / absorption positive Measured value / 1.0 Angstrom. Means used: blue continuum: 1.3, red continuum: 1.41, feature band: 1.32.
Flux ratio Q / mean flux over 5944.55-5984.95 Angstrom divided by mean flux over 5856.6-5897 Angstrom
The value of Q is 1.06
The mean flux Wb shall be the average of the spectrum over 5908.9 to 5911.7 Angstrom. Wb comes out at 1.44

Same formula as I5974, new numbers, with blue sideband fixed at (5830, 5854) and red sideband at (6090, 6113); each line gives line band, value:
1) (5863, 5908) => 0.13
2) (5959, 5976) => 0.05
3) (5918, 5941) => 0.05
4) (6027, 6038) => 0.07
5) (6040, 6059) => 0.04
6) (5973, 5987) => 0.05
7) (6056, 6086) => 0.02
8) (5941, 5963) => 0.06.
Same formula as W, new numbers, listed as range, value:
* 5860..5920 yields 1.28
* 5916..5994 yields 1.36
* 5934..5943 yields 1.35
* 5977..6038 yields 1.34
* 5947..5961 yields 1.36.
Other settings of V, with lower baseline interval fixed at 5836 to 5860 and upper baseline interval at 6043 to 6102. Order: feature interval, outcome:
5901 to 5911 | 0.7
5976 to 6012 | 1.0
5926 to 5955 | 0.9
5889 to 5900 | 2.3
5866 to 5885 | 0.6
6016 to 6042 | 1.3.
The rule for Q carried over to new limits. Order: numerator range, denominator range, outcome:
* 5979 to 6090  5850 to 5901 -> 1.06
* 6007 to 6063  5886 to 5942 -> 1.05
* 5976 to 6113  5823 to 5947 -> 1.03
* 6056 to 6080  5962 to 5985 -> 1.04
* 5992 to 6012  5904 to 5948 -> 1.00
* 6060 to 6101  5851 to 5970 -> 1.07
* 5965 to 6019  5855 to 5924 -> 1.04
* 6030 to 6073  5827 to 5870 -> 1.01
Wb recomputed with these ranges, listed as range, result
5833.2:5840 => 1.31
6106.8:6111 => 1.46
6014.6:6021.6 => 1.27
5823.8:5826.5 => 1.47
